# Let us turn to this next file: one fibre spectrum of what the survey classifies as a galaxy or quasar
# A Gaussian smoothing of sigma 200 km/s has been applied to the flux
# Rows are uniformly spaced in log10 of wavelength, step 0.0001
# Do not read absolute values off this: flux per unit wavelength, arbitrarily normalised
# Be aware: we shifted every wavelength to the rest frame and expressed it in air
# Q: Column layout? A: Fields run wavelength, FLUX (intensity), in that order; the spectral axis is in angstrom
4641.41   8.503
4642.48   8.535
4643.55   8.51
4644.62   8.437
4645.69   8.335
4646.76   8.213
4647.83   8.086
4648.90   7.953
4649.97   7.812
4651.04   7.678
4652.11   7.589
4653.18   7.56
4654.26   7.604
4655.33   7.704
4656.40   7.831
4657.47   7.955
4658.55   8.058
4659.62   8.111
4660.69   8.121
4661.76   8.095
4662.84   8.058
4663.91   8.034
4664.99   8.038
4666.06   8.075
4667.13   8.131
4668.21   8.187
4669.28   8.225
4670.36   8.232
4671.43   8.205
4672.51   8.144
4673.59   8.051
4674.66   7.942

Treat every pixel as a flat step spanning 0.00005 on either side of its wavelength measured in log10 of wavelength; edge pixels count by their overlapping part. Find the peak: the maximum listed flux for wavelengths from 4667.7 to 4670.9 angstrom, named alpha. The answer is 8.232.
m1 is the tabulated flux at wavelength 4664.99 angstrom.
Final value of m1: 8.038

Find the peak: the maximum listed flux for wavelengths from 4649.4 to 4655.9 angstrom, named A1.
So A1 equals 7.812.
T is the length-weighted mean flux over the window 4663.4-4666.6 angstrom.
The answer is 8.06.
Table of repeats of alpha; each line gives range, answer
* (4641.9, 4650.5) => 8.535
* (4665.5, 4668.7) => 8.187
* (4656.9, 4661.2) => 8.121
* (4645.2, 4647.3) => 8.335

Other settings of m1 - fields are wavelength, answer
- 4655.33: 7.704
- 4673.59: 8.051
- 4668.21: 8.187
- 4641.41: 8.503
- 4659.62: 8.111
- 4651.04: 7.678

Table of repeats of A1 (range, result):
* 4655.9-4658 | 7.955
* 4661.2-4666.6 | 8.095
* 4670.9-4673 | 8.205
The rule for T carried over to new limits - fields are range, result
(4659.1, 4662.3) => 8.12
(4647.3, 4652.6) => 7.83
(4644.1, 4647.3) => 8.33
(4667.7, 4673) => 8.2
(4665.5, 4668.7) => 8.14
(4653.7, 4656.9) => 7.7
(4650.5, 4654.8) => 7.6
